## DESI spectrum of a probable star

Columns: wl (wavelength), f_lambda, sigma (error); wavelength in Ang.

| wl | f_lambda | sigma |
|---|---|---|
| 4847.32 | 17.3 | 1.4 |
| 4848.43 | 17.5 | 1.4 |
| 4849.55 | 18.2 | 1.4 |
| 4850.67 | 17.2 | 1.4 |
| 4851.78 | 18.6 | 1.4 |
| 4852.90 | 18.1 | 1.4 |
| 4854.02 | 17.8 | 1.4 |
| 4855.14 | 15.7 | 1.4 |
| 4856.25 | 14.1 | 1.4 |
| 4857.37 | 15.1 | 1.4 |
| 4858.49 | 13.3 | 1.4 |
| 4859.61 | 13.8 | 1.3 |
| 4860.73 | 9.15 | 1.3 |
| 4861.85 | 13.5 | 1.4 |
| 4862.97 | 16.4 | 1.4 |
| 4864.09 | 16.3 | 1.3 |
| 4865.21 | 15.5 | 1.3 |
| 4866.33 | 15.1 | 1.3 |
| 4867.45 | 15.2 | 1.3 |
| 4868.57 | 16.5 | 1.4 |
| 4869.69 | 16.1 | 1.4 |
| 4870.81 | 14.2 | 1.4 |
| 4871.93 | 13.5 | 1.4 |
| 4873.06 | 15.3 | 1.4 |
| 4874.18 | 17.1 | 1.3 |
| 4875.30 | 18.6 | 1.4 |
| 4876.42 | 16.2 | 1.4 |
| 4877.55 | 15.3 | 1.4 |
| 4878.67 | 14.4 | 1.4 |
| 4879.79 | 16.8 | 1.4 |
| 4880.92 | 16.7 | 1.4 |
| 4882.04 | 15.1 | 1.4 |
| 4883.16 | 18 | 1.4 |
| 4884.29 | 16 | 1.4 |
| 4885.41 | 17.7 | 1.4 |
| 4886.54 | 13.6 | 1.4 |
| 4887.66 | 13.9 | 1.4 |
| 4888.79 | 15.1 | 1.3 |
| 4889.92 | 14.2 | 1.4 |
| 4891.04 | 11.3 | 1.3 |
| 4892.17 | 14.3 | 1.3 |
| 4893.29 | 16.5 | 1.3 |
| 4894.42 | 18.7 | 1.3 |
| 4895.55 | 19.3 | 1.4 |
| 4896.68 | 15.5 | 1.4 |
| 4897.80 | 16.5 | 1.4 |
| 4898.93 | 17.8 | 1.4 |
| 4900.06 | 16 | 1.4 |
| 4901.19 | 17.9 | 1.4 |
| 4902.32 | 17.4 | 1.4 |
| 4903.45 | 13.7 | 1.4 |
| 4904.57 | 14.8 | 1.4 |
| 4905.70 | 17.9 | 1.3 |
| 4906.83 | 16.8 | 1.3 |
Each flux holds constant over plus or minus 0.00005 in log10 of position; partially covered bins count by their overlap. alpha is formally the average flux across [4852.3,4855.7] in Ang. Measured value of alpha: 17.2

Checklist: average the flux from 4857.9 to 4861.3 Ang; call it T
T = 12.1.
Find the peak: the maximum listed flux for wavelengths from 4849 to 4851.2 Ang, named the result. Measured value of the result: 18.2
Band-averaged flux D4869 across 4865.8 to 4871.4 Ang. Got 15.4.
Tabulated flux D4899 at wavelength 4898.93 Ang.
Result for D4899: 17.8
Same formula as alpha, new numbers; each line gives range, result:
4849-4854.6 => 18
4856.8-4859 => 14.2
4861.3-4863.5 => 14.9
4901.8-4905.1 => 15.3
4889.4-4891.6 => 12.8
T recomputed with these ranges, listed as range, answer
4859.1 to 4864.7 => 13.8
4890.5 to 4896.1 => 16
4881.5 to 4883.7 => 16.6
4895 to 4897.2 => 17.4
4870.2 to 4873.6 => 14.3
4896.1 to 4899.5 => 16.6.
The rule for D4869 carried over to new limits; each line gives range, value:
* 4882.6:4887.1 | 16.3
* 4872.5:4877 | 16.8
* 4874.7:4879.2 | 16.2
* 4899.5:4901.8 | 16.9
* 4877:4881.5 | 15.8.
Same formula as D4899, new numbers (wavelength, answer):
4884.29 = 16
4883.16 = 18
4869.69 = 16.1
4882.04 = 15.1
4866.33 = 15.1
